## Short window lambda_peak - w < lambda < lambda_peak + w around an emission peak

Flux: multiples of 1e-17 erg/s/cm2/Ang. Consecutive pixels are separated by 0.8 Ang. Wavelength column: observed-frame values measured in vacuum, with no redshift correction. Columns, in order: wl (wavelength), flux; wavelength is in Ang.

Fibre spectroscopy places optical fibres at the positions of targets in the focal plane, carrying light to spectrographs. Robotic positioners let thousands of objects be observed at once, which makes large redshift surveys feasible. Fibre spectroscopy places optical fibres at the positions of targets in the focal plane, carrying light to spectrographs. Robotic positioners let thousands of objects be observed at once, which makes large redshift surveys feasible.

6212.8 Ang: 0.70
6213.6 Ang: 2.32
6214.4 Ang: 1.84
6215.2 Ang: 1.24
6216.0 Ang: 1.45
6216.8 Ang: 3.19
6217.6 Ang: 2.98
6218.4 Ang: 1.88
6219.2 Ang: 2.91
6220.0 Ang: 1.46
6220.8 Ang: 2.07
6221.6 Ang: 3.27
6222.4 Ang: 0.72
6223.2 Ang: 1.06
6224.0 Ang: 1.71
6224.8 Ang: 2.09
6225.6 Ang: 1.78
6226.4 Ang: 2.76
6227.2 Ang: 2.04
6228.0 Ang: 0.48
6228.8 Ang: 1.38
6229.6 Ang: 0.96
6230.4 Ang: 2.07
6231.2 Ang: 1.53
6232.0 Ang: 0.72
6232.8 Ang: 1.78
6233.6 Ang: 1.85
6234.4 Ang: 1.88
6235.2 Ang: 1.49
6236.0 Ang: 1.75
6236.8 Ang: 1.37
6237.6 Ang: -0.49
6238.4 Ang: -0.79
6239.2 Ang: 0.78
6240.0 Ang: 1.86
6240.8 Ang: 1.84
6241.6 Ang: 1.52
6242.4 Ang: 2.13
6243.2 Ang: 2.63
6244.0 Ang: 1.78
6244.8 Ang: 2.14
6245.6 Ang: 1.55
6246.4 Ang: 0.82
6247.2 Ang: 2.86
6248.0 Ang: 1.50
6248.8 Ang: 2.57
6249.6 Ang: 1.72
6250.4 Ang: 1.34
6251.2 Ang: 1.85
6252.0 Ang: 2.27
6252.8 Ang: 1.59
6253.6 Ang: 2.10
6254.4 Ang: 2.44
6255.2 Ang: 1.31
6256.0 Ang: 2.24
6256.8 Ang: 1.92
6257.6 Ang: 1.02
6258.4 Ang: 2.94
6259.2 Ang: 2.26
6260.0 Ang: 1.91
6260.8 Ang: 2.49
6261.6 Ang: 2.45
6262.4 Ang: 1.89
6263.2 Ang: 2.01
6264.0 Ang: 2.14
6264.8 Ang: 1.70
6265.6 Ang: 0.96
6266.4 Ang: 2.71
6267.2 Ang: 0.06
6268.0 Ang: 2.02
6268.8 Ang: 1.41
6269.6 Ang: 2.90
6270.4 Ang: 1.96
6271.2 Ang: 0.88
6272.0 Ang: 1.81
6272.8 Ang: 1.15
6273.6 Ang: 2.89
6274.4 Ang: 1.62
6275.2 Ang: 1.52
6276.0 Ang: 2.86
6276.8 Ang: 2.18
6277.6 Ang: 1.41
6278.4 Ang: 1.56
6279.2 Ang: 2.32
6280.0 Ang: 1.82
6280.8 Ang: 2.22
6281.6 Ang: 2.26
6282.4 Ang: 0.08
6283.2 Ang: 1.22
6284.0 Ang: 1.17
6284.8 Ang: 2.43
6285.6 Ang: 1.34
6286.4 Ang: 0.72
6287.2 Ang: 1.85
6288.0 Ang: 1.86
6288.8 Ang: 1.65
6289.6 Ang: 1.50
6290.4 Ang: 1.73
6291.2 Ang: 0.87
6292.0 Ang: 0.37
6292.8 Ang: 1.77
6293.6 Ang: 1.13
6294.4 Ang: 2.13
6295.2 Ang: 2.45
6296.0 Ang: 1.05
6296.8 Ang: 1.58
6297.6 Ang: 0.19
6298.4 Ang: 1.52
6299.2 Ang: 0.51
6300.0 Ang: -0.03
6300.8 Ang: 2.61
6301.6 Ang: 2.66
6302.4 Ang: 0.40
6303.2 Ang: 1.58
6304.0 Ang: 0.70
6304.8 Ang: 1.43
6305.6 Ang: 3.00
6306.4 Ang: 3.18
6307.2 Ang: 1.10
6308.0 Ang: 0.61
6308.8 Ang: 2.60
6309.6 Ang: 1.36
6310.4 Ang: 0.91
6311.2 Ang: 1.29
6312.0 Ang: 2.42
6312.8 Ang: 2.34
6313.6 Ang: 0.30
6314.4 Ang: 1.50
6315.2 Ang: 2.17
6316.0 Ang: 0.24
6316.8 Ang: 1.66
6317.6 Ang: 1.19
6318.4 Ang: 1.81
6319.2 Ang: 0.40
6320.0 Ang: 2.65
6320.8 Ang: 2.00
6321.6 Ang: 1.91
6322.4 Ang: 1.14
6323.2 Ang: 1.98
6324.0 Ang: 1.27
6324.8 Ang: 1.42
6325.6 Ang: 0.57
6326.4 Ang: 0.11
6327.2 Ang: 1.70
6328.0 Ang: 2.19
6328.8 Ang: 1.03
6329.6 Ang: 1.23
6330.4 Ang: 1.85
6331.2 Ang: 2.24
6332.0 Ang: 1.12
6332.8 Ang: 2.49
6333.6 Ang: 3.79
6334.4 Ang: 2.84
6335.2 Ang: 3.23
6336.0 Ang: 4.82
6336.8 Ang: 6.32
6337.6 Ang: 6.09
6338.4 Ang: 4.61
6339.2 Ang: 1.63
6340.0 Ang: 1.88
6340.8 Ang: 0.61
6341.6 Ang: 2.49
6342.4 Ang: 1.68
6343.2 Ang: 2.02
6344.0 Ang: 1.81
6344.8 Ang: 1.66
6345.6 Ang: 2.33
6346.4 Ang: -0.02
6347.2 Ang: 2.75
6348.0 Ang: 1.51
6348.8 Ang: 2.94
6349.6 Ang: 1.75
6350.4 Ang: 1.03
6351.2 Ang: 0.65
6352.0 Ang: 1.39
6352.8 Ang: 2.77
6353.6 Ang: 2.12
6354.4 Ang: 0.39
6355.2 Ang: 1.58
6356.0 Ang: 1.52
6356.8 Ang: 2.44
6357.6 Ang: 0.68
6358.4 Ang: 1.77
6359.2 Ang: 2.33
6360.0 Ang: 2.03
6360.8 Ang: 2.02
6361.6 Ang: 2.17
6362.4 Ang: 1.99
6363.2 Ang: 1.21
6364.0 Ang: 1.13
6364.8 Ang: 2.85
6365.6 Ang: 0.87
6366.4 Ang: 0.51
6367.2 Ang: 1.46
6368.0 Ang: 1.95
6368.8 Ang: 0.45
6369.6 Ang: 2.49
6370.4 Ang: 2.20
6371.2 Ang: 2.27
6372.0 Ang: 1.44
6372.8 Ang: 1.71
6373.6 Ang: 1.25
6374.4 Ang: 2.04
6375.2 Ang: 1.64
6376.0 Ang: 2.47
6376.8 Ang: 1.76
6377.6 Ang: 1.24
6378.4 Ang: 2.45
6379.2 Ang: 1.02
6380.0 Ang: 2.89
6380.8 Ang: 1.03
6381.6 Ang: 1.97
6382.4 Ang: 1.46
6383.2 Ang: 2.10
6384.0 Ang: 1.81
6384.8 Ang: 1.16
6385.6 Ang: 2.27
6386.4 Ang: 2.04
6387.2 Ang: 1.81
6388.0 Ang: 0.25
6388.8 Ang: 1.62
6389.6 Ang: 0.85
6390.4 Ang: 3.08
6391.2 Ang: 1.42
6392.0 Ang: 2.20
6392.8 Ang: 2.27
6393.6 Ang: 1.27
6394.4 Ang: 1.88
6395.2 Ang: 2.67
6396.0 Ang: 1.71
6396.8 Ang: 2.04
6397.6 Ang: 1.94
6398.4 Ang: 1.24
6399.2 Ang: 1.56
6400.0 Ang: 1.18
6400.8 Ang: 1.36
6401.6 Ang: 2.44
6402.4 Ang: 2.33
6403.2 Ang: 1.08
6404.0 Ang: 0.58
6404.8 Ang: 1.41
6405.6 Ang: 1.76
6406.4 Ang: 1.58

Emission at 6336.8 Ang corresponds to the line H-beta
